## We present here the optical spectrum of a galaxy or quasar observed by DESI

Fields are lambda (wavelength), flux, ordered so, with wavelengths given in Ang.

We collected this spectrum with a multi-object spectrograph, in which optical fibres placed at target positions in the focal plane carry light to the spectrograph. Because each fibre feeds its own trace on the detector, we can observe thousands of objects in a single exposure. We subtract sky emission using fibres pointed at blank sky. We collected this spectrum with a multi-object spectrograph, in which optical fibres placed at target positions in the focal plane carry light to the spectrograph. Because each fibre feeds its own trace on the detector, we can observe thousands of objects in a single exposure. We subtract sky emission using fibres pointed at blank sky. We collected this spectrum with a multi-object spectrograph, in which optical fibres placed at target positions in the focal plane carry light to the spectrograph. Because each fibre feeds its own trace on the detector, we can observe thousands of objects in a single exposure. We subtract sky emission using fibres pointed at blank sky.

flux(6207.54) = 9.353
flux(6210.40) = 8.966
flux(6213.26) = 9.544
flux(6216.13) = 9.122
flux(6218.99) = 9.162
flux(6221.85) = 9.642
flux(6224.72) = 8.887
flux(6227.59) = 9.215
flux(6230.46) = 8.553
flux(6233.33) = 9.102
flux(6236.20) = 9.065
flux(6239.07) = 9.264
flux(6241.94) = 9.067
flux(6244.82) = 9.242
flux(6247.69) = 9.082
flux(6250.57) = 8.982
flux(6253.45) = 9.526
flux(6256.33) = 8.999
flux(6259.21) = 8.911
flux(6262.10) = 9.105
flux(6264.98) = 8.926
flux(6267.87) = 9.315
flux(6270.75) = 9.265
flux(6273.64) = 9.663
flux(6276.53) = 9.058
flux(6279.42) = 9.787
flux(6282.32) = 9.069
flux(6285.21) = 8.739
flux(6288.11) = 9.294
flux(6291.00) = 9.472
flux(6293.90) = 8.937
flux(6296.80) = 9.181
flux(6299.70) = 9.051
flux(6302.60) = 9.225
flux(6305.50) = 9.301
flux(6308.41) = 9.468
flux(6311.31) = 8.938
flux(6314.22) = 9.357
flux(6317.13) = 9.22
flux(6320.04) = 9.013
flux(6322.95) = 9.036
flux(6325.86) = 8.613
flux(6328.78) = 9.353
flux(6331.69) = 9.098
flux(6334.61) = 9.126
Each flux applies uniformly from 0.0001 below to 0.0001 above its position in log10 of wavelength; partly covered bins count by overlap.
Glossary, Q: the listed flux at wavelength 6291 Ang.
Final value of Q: 9.472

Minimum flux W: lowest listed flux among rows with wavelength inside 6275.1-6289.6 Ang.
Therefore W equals 8.739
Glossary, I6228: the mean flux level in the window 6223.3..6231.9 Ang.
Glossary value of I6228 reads 8.88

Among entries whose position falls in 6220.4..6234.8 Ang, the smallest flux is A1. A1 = 8.553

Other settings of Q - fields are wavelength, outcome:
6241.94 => 9.067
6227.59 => 9.215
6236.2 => 9.065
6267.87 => 9.315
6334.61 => 9.126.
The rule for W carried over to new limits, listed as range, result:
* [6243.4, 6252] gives 8.982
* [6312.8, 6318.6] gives 9.22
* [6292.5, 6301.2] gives 8.937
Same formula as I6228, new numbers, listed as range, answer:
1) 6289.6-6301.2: 9.16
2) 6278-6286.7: 9.19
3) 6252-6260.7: 9.14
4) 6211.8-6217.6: 9.32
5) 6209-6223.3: 9.29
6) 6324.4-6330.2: 8.98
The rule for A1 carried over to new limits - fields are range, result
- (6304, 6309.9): 9.301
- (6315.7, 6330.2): 8.613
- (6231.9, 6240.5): 9.065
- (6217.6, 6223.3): 9.162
